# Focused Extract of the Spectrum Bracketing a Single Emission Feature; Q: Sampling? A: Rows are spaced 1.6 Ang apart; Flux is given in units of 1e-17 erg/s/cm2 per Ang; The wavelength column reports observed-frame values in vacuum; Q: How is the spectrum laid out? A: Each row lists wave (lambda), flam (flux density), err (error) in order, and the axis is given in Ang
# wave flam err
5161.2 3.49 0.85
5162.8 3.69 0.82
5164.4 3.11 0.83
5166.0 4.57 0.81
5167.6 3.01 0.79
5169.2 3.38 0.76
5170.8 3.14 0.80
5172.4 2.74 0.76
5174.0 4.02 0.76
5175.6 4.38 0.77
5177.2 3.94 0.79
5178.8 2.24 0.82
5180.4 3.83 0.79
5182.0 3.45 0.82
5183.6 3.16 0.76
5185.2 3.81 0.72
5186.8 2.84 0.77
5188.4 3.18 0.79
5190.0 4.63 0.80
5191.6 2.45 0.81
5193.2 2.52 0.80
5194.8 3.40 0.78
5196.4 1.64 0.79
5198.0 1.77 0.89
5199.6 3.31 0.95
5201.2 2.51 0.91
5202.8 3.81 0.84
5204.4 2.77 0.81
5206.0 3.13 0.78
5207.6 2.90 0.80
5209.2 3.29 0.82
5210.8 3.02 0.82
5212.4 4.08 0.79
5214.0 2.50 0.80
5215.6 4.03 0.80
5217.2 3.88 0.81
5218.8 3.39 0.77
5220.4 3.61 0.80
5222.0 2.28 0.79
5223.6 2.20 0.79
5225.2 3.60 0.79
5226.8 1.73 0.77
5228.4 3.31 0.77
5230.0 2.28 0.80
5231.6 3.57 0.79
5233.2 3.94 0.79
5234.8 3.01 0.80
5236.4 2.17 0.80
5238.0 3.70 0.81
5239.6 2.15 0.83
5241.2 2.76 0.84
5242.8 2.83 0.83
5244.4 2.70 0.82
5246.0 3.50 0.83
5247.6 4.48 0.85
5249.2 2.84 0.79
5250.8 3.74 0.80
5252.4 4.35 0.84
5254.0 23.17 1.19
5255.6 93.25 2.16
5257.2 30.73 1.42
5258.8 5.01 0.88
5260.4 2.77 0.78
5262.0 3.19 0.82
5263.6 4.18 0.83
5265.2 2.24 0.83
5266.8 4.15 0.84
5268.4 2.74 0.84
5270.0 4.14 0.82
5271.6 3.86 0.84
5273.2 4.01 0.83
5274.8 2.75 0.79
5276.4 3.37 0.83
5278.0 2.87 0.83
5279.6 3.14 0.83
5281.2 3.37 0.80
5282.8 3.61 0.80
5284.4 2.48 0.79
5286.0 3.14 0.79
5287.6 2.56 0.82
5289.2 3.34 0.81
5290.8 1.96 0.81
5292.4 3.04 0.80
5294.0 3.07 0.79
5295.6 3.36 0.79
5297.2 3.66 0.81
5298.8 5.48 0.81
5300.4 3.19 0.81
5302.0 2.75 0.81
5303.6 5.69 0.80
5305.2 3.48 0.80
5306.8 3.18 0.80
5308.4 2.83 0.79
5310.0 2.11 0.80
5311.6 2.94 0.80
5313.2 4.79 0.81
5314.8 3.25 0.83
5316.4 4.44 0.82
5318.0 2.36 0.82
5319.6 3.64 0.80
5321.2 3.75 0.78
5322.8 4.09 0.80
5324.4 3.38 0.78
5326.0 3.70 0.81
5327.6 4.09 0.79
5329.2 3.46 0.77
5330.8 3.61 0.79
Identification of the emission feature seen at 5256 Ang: H-beta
